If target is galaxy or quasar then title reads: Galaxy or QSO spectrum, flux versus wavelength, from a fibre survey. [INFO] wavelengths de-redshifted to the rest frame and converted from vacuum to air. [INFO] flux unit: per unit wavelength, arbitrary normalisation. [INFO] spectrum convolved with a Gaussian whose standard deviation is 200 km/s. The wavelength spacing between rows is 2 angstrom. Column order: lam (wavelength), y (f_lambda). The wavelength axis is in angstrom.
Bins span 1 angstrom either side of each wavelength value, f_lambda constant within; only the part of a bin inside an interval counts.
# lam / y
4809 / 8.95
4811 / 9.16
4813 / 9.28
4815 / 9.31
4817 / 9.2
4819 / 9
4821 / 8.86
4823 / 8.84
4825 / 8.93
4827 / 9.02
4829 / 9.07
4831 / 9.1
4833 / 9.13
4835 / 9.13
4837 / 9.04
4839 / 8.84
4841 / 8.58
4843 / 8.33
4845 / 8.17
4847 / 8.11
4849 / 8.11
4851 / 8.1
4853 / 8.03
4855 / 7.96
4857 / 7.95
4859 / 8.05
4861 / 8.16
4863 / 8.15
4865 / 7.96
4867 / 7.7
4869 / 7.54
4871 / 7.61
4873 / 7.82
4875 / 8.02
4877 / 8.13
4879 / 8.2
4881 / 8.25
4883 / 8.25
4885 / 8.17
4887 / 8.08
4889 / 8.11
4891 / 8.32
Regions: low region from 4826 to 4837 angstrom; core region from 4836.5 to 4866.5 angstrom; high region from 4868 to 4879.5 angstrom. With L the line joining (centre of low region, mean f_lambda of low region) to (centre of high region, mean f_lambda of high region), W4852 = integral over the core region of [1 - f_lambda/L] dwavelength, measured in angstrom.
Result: 1.05 angstrom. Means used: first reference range 9.09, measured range 8.21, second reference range 7.87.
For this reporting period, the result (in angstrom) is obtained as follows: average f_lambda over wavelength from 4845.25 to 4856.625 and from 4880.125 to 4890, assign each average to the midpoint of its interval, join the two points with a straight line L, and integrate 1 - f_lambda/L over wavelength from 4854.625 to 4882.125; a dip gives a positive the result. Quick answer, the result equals 0.5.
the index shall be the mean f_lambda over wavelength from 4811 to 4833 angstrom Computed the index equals 9.07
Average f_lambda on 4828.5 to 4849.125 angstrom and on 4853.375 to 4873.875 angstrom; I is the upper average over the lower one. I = 0.9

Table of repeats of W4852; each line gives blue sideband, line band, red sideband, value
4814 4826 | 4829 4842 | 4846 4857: -0.7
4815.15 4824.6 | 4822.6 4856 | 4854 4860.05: -0.5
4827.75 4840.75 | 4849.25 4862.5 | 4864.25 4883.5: 0.6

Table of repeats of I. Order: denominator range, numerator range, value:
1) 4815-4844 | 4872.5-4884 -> 0.91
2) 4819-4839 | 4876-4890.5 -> 0.91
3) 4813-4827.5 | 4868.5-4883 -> 0.88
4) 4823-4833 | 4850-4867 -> 0.89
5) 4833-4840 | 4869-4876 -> 0.86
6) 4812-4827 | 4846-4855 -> 0.89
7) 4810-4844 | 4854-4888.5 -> 0.89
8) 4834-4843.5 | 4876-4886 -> 0.93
